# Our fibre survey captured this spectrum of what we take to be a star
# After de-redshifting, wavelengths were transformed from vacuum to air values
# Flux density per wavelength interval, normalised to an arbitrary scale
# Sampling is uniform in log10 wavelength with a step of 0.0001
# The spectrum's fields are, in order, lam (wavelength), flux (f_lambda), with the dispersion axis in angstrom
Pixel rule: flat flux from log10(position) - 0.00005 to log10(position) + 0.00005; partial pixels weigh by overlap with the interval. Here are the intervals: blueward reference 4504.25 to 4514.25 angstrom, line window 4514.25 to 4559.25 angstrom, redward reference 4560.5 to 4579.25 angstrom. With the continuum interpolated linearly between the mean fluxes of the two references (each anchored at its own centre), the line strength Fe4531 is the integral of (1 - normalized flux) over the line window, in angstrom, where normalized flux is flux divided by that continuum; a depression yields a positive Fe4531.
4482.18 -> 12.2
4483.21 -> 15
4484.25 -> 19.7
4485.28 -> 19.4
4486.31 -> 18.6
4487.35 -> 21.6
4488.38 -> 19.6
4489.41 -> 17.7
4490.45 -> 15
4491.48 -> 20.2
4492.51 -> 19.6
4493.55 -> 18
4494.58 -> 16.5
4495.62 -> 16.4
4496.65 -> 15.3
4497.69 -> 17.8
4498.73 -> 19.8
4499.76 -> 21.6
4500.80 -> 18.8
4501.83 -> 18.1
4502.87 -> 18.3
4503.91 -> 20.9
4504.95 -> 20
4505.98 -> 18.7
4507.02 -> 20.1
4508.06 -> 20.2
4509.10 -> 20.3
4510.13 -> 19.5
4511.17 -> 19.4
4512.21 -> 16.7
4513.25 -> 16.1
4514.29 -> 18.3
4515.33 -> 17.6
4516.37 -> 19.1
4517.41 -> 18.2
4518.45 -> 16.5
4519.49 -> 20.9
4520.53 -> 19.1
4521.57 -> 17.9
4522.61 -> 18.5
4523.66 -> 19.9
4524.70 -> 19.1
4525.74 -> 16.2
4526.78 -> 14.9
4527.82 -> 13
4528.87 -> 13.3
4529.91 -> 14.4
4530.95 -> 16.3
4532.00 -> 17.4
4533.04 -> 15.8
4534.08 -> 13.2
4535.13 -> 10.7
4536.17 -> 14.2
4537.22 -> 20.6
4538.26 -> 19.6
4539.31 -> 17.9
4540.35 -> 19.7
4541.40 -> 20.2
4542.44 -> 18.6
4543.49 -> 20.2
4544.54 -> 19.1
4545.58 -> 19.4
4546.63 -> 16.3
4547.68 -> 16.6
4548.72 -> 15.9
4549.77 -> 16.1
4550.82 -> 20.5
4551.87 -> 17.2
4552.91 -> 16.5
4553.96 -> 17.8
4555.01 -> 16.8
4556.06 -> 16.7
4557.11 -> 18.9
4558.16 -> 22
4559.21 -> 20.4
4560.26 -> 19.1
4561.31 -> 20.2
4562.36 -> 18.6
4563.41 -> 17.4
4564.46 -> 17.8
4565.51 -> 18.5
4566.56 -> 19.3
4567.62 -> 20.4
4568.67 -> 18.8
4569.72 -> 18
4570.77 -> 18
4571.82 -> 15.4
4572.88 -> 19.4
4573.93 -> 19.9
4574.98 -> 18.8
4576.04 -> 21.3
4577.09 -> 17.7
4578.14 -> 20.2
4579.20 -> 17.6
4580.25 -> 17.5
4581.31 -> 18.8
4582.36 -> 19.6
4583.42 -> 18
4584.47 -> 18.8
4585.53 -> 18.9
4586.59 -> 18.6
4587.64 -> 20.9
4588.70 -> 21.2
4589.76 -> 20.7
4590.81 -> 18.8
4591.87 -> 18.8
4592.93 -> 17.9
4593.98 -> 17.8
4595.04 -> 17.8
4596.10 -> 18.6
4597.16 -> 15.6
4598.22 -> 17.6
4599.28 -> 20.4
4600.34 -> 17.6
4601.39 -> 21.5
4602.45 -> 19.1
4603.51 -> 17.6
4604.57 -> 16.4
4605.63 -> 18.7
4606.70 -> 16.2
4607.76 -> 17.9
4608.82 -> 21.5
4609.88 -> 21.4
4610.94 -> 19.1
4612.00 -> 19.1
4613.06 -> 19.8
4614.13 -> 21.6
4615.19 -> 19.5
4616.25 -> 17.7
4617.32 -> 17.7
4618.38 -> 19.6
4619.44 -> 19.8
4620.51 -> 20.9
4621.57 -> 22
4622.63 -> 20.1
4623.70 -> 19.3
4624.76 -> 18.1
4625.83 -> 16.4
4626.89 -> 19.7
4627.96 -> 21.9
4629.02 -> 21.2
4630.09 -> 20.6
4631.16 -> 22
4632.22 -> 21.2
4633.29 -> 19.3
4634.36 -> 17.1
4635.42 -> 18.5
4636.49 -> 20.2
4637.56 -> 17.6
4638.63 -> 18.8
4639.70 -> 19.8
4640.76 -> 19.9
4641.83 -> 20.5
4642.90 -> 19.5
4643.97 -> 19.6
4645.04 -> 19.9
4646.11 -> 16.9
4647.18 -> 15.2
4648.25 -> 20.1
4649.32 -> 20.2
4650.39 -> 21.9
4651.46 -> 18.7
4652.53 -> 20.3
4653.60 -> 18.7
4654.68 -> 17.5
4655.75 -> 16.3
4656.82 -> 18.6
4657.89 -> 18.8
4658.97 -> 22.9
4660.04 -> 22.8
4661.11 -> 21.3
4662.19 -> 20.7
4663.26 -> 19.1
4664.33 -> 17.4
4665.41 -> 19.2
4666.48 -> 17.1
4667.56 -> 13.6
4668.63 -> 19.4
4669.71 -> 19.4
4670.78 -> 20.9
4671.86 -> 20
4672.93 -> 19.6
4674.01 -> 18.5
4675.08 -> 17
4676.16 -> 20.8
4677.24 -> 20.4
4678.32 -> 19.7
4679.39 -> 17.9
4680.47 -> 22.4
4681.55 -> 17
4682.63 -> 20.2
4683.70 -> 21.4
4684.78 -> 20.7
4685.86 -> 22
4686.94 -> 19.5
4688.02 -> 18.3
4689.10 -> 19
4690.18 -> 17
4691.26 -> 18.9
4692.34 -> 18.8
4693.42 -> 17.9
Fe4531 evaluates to 3.34 angstrom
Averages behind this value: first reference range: 19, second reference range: 18.8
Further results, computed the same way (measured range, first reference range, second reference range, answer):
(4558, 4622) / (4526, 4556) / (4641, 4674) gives -4.1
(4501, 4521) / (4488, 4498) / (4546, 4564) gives -1.3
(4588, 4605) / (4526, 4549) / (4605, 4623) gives 0.2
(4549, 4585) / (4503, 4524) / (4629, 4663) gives 1.1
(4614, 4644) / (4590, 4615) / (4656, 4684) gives -1.0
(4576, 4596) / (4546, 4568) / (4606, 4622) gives 0.0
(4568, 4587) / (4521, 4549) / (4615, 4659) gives -0.7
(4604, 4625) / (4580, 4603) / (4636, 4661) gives -0.3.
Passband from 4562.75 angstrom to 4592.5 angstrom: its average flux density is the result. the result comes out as 18.9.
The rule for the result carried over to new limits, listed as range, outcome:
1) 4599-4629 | 19.3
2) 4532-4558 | 17.5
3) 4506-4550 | 17.6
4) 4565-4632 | 19.1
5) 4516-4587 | 18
